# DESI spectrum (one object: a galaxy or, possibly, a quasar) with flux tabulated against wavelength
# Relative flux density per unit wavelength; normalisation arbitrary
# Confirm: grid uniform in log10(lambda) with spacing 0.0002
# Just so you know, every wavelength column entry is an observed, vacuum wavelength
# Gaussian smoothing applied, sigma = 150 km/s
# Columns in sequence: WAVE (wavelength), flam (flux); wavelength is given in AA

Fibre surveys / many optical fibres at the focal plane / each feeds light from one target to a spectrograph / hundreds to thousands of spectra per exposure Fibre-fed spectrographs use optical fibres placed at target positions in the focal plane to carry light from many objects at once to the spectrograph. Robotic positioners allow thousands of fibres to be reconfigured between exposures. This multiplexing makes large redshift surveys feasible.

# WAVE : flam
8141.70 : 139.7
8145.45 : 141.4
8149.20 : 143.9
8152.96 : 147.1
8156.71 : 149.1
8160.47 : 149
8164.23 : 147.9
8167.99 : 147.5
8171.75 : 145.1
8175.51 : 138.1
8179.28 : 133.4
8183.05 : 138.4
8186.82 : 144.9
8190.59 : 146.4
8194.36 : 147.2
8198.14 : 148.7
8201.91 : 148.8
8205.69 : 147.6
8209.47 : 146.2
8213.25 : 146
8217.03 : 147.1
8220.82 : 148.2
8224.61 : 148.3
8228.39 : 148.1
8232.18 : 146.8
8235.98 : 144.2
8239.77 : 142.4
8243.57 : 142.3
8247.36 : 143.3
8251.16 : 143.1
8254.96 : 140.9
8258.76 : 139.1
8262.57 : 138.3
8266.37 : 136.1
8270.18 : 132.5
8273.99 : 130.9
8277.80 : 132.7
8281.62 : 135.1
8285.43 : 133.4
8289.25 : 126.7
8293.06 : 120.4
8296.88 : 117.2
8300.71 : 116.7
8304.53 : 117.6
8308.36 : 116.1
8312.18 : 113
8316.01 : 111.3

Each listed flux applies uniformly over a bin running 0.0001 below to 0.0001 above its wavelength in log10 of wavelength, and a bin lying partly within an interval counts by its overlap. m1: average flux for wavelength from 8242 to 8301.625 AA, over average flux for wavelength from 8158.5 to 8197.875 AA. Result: 0.9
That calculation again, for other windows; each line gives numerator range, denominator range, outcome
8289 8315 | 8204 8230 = 0.80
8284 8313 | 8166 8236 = 0.83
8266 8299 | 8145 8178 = 0.89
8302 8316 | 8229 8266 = 0.81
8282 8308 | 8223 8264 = 0.85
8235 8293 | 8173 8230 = 0.94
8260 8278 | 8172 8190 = 0.96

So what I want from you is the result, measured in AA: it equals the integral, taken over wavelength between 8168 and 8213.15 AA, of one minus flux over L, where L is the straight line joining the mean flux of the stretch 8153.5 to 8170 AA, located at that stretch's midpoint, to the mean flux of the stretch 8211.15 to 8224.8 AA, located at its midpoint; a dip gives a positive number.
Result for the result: 1.05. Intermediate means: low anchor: 148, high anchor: 147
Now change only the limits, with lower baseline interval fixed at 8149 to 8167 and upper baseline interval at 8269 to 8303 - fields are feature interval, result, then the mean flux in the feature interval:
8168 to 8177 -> 0.15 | 143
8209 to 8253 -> -3.09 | 145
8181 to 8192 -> 0.01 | 143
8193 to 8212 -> -0.97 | 148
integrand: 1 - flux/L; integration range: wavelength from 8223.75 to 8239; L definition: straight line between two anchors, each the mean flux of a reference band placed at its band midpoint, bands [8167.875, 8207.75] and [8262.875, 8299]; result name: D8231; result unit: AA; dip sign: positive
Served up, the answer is -1.00 AA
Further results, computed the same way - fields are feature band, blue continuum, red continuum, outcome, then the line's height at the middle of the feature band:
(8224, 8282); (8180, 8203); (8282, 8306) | -3.70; 132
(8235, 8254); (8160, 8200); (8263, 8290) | -0.86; 137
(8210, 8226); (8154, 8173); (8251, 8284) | -0.63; 142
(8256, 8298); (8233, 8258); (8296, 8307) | -1.09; 128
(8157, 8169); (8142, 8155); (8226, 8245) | -0.37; 144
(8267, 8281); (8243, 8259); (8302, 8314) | -0.14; 131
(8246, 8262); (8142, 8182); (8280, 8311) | -1.49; 129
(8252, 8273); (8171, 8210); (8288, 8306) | -1.63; 127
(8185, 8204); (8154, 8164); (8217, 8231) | 0.14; 148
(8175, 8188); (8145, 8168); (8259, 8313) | 0.41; 143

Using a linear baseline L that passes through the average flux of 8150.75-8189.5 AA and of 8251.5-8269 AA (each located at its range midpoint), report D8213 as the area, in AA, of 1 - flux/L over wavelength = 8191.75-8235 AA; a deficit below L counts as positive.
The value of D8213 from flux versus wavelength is -1.8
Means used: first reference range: 144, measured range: 147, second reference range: 139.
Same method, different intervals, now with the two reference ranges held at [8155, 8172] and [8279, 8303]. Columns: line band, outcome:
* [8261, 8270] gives -0.5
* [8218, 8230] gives -1.0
